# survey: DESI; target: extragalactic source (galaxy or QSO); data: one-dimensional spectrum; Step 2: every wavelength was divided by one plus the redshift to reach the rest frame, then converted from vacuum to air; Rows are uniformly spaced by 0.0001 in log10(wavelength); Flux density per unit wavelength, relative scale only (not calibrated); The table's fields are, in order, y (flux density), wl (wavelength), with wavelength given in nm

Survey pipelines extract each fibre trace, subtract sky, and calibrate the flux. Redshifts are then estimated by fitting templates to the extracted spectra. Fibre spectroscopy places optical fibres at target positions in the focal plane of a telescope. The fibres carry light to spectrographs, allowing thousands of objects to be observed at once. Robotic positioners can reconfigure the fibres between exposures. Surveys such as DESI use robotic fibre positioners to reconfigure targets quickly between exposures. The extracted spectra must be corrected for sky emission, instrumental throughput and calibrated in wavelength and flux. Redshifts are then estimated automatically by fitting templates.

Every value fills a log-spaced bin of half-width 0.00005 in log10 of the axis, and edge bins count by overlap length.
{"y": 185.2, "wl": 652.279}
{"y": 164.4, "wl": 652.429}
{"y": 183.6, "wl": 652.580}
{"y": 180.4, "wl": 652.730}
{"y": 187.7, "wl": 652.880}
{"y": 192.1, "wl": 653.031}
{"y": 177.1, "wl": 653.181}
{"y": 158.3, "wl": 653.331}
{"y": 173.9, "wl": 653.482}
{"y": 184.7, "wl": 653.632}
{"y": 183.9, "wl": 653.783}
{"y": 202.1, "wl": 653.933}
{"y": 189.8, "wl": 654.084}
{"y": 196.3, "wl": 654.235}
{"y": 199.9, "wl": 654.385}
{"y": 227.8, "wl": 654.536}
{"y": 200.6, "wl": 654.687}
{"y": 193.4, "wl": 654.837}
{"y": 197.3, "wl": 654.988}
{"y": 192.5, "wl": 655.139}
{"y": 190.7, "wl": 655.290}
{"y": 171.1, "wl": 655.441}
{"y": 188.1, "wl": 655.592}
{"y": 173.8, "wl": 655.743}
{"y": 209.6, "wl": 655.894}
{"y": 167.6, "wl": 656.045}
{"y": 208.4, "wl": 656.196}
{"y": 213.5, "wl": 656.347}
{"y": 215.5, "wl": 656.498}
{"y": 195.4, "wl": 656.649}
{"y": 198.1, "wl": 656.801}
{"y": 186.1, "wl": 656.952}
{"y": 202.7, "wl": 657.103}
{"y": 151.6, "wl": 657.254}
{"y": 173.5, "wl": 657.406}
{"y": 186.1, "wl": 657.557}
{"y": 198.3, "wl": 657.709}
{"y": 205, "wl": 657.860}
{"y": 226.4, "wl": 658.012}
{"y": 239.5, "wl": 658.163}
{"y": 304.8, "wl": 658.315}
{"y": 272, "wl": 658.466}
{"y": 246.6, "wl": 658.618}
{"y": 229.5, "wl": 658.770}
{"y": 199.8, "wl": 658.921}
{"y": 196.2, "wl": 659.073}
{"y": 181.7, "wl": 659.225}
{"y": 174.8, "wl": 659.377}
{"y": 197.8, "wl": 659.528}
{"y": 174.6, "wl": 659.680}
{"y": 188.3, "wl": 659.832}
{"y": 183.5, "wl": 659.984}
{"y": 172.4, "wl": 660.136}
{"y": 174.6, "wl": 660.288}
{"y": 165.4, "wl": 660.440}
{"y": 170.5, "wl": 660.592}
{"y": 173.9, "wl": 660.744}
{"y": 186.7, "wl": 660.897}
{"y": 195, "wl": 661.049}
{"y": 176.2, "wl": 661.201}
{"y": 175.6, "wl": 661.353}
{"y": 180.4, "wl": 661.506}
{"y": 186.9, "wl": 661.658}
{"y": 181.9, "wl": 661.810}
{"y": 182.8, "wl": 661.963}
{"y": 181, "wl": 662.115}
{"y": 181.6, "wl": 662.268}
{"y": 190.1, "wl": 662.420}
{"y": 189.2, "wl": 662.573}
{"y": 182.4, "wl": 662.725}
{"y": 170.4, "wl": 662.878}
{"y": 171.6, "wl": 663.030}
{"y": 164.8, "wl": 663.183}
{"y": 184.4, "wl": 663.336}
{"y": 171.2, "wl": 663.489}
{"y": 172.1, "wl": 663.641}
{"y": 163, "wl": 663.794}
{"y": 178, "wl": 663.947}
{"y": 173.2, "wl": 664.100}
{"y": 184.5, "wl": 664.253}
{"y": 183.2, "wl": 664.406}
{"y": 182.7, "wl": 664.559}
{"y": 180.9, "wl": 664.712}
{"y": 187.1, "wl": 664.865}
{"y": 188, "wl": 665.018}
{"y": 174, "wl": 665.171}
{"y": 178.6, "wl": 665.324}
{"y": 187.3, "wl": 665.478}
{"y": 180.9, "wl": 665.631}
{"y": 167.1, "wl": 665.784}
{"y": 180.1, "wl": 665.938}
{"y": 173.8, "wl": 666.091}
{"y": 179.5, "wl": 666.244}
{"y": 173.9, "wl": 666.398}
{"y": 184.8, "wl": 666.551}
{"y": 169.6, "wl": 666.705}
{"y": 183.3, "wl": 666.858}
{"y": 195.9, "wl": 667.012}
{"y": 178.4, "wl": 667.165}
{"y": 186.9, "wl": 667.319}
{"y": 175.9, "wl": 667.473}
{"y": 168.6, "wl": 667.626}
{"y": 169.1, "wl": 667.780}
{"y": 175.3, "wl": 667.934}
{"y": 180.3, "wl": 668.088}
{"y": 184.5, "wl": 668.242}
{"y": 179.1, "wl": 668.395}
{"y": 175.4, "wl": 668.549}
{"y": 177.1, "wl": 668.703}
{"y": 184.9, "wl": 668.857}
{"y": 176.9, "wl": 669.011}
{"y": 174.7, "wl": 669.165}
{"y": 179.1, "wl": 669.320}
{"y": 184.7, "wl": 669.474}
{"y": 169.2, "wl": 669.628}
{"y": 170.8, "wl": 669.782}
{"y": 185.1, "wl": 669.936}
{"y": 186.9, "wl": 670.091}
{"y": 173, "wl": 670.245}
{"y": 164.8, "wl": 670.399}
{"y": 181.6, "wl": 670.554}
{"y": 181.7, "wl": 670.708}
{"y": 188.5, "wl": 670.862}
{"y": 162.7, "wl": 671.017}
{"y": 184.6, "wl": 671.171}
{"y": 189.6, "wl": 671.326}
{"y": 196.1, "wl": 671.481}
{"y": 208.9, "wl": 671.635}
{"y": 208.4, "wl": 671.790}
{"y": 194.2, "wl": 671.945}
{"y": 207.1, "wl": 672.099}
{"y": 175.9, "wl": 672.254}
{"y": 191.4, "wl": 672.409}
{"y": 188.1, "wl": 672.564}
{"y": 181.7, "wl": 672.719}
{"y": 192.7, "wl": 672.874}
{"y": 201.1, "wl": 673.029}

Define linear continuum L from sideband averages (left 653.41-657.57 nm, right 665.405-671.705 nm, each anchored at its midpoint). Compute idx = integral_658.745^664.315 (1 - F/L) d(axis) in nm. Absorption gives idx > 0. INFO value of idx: 0.17 nm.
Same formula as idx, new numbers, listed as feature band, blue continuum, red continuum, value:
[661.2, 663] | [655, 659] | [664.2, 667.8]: 0.09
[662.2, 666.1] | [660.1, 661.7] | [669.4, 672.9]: 0.04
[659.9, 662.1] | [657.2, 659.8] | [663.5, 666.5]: 0.20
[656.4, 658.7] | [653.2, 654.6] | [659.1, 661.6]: -0.37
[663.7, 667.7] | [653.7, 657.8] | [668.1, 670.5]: 0.06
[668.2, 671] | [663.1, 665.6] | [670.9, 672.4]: 0.14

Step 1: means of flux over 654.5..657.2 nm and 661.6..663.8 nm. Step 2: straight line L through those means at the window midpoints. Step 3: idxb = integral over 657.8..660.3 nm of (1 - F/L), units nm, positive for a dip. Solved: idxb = -0.31 nm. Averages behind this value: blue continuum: 195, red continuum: 179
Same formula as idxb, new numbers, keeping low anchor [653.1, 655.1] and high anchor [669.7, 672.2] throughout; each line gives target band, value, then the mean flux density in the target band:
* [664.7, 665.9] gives 0.05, 180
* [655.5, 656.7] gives -0.03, 196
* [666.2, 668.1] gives 0.09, 178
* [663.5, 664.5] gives 0.07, 176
